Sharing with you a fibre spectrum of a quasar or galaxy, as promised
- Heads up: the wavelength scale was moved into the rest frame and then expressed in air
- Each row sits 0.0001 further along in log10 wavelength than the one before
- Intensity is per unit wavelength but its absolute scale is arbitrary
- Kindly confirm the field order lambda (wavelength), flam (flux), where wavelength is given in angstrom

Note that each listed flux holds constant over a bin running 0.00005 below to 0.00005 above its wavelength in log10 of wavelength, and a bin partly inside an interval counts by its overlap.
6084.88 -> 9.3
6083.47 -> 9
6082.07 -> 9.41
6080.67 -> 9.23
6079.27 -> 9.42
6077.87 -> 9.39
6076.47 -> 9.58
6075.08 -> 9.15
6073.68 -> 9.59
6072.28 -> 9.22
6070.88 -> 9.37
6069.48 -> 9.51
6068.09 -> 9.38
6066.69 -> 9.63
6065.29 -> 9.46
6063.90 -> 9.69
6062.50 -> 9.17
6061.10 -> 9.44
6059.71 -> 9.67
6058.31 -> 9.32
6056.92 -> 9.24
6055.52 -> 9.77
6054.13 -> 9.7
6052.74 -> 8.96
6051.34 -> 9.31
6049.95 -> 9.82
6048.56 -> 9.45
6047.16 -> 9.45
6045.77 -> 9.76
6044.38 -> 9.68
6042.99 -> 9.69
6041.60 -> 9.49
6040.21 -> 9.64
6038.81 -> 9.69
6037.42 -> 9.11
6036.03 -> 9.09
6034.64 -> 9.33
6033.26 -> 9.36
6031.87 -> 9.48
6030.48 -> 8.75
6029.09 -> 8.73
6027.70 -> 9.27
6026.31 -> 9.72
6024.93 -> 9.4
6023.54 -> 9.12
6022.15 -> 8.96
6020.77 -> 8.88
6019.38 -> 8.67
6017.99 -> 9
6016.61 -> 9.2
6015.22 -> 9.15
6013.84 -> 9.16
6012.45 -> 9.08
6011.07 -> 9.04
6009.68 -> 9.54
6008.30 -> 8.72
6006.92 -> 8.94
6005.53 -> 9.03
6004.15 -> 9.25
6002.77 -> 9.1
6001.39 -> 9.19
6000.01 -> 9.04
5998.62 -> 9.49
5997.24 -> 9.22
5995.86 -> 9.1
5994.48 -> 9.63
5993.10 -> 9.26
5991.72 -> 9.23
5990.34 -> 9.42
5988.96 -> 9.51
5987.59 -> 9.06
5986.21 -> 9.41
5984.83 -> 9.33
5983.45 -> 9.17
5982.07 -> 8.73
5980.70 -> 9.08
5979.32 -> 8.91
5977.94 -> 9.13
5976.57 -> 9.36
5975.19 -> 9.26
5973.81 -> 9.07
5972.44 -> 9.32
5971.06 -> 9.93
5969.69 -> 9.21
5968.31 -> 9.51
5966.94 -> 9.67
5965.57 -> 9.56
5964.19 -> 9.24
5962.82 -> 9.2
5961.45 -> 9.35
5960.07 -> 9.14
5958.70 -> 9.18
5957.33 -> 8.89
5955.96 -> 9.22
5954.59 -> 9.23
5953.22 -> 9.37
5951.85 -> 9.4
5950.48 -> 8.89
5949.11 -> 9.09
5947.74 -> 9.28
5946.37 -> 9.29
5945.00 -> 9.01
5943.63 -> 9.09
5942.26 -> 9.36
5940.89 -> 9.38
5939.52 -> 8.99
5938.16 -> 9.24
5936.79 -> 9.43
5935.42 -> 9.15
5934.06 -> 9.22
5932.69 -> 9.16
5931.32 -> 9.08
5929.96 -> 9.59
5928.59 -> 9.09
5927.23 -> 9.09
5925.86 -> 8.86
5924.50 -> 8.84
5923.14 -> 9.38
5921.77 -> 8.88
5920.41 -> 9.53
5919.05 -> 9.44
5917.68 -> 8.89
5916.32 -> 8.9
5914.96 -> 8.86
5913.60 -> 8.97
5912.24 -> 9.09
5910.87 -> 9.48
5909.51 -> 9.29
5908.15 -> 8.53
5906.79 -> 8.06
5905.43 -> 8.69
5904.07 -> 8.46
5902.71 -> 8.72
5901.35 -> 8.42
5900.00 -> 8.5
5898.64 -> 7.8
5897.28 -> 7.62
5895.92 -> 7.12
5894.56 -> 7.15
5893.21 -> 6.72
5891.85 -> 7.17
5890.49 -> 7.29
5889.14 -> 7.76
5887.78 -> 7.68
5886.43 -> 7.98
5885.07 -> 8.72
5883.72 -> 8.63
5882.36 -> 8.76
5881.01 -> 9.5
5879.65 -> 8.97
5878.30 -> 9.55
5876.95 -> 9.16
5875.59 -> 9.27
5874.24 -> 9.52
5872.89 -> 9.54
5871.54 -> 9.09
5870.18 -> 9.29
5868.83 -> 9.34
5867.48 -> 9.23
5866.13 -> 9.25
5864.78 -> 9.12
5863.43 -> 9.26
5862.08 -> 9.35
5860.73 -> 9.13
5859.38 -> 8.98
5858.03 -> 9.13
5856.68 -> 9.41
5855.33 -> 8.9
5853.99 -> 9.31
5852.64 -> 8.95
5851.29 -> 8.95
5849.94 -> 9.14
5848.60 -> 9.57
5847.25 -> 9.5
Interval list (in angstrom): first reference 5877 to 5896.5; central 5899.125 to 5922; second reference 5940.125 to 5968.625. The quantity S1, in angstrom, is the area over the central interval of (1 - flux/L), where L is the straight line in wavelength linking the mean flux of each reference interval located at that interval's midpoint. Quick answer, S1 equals -0.9 angstrom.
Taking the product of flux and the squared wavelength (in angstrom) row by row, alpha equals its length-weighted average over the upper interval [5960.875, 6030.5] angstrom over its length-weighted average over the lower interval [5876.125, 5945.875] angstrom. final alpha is 1.09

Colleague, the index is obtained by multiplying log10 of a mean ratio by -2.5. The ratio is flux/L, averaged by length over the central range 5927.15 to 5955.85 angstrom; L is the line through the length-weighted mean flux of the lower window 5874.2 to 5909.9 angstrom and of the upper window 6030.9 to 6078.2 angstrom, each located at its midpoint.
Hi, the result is -0.07 mag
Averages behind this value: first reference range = 8.31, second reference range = 9.46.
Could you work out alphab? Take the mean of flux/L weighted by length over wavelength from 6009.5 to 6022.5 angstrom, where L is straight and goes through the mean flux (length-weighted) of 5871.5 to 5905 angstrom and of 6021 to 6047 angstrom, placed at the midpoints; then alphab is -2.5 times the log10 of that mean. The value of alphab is 0.02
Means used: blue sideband 8.35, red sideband 9.35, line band 9.05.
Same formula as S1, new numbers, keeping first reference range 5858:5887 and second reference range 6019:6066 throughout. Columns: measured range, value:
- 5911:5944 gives 0.19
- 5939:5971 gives -0.04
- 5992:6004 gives 0.07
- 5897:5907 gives 0.93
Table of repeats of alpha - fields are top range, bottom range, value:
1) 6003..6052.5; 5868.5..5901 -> 1.15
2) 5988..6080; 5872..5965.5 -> 1.09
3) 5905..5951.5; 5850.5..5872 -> 1.02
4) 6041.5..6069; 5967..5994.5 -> 1.05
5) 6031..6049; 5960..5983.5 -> 1.04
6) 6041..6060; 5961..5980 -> 1.05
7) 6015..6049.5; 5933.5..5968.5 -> 1.03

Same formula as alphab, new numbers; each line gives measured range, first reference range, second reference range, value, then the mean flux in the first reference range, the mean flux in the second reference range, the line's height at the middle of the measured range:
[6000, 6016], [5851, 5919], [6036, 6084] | 0.01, 8.71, 9.45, 9.23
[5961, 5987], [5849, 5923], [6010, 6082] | -0.02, 8.76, 9.34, 9.08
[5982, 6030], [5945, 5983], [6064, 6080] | 0.02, 9.24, 9.44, 9.32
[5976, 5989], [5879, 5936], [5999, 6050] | -0.02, 8.6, 9.24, 9.01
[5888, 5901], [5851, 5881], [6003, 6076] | 0.23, 9.22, 9.31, 9.24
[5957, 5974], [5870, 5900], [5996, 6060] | -0.06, 8.36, 9.27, 8.87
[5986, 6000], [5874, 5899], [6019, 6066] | -0.04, 8.21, 9.37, 9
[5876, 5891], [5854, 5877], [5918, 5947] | 0.08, 9.24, 9.19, 9.22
